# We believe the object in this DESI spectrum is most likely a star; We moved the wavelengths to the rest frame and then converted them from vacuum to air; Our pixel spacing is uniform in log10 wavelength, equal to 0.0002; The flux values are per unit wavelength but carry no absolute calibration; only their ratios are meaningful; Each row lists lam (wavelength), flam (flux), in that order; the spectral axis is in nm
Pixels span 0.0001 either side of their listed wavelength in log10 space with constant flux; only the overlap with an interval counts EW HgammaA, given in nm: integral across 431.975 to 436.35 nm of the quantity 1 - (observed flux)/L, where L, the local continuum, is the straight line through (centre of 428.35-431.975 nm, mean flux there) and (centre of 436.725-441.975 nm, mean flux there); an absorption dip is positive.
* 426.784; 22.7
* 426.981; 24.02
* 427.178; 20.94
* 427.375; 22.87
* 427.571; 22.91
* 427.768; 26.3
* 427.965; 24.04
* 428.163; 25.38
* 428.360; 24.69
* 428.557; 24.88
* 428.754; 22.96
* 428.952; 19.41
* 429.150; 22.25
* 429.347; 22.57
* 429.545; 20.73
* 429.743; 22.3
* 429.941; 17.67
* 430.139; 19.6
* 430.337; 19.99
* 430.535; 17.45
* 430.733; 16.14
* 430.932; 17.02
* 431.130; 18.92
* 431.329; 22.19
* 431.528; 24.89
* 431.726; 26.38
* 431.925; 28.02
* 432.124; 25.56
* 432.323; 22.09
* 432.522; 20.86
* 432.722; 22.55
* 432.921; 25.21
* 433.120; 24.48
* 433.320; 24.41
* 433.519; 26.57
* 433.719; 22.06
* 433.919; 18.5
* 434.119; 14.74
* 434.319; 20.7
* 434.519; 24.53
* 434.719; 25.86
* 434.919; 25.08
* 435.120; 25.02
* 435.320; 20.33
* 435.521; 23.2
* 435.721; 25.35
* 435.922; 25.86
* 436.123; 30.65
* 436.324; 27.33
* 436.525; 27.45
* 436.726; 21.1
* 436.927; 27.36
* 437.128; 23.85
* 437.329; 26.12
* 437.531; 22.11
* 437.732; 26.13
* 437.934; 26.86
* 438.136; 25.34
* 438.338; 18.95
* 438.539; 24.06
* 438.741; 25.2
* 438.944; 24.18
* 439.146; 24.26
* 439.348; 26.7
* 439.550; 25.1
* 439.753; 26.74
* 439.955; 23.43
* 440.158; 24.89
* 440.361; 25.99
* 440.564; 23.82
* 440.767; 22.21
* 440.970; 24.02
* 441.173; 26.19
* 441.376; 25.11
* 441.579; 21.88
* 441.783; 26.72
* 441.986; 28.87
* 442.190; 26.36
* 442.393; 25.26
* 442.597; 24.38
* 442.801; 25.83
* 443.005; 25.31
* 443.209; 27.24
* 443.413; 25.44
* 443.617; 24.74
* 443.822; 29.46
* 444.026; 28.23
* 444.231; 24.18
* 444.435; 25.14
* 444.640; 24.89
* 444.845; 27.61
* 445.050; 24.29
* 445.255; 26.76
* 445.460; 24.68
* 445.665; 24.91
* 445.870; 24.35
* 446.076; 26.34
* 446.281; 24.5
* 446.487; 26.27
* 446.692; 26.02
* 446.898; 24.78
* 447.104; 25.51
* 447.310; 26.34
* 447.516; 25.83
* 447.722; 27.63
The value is -0.17 nm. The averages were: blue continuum 21.3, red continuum 24.7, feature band 23.7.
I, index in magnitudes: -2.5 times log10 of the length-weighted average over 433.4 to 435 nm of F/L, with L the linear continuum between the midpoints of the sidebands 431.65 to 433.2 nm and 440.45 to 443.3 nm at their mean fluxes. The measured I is 0.106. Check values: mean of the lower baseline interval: 24.4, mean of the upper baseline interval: 25.2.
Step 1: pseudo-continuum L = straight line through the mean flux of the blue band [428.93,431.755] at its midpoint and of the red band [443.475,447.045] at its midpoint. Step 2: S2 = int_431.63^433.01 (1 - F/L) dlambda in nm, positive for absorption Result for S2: -0.21 nm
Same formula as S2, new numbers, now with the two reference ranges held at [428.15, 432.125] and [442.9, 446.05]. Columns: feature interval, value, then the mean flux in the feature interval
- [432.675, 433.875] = -0.08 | 24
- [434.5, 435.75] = -0.05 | 24.1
